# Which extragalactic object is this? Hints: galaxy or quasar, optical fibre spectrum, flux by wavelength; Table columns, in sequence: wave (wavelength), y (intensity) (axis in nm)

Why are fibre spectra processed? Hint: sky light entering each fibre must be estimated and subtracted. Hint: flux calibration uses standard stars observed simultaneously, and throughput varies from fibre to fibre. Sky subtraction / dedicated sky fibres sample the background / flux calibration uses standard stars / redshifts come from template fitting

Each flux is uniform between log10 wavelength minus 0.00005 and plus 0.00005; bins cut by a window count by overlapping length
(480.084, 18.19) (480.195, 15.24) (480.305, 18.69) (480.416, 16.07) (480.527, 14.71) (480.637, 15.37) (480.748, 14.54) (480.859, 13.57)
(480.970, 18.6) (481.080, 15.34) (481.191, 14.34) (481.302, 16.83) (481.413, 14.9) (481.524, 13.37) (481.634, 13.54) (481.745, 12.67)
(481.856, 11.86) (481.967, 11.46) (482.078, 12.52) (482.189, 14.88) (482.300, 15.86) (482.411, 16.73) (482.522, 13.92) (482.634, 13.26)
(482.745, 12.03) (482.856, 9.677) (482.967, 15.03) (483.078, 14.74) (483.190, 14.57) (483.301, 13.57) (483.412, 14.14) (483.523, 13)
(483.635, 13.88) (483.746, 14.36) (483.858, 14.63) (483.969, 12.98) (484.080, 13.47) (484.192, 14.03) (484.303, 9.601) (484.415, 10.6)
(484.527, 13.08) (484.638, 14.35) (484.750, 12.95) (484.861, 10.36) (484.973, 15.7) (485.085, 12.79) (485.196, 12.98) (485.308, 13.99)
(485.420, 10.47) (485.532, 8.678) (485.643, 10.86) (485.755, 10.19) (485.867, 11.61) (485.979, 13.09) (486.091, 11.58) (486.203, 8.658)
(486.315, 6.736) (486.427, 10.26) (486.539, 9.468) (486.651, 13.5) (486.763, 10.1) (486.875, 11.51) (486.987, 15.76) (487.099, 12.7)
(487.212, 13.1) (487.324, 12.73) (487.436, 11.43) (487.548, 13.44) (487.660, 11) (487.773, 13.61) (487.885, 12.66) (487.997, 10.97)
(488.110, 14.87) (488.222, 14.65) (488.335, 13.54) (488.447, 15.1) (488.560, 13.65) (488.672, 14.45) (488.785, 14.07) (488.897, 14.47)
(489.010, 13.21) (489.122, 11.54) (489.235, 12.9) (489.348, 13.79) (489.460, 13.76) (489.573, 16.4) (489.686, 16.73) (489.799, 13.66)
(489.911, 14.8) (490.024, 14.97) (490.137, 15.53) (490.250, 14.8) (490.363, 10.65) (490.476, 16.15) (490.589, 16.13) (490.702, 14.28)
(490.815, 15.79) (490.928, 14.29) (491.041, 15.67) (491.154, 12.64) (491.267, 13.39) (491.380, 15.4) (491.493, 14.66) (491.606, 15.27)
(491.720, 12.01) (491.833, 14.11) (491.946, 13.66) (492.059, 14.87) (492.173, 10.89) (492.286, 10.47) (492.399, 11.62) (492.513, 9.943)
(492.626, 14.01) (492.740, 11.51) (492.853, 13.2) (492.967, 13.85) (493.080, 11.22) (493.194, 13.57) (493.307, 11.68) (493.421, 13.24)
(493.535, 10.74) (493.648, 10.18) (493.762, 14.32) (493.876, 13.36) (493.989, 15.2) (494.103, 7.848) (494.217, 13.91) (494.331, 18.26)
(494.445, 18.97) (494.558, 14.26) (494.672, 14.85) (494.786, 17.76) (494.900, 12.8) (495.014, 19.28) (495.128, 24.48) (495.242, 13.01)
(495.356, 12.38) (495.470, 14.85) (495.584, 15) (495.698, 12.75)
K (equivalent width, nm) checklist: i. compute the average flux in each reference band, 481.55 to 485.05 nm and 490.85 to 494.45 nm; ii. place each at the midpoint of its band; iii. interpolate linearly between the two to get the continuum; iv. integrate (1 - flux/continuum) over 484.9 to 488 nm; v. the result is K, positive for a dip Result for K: 0.35 nm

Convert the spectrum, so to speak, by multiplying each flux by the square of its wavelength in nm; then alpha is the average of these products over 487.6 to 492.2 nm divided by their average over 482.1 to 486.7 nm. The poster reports 1.1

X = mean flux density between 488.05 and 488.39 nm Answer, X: 14.3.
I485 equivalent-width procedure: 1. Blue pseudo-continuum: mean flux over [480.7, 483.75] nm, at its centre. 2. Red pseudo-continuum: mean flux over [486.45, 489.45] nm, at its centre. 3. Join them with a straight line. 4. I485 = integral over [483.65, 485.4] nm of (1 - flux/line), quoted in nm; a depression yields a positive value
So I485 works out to 0.08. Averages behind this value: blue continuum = 14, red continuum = 13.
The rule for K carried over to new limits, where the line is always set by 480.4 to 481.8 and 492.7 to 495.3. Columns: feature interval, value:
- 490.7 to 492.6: 0.12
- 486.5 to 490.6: 0.27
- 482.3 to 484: 0.11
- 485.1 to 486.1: 0.21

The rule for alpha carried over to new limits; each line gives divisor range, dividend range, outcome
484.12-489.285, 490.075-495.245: 1.16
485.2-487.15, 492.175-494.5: 1.18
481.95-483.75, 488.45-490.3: 1.07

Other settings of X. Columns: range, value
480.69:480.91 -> 14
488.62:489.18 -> 13.5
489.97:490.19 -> 15.2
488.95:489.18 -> 12.4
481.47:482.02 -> 12.6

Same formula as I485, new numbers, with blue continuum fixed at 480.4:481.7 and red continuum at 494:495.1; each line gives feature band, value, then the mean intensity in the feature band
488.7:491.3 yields 0.18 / 14.3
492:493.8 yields 0.38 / 12.2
